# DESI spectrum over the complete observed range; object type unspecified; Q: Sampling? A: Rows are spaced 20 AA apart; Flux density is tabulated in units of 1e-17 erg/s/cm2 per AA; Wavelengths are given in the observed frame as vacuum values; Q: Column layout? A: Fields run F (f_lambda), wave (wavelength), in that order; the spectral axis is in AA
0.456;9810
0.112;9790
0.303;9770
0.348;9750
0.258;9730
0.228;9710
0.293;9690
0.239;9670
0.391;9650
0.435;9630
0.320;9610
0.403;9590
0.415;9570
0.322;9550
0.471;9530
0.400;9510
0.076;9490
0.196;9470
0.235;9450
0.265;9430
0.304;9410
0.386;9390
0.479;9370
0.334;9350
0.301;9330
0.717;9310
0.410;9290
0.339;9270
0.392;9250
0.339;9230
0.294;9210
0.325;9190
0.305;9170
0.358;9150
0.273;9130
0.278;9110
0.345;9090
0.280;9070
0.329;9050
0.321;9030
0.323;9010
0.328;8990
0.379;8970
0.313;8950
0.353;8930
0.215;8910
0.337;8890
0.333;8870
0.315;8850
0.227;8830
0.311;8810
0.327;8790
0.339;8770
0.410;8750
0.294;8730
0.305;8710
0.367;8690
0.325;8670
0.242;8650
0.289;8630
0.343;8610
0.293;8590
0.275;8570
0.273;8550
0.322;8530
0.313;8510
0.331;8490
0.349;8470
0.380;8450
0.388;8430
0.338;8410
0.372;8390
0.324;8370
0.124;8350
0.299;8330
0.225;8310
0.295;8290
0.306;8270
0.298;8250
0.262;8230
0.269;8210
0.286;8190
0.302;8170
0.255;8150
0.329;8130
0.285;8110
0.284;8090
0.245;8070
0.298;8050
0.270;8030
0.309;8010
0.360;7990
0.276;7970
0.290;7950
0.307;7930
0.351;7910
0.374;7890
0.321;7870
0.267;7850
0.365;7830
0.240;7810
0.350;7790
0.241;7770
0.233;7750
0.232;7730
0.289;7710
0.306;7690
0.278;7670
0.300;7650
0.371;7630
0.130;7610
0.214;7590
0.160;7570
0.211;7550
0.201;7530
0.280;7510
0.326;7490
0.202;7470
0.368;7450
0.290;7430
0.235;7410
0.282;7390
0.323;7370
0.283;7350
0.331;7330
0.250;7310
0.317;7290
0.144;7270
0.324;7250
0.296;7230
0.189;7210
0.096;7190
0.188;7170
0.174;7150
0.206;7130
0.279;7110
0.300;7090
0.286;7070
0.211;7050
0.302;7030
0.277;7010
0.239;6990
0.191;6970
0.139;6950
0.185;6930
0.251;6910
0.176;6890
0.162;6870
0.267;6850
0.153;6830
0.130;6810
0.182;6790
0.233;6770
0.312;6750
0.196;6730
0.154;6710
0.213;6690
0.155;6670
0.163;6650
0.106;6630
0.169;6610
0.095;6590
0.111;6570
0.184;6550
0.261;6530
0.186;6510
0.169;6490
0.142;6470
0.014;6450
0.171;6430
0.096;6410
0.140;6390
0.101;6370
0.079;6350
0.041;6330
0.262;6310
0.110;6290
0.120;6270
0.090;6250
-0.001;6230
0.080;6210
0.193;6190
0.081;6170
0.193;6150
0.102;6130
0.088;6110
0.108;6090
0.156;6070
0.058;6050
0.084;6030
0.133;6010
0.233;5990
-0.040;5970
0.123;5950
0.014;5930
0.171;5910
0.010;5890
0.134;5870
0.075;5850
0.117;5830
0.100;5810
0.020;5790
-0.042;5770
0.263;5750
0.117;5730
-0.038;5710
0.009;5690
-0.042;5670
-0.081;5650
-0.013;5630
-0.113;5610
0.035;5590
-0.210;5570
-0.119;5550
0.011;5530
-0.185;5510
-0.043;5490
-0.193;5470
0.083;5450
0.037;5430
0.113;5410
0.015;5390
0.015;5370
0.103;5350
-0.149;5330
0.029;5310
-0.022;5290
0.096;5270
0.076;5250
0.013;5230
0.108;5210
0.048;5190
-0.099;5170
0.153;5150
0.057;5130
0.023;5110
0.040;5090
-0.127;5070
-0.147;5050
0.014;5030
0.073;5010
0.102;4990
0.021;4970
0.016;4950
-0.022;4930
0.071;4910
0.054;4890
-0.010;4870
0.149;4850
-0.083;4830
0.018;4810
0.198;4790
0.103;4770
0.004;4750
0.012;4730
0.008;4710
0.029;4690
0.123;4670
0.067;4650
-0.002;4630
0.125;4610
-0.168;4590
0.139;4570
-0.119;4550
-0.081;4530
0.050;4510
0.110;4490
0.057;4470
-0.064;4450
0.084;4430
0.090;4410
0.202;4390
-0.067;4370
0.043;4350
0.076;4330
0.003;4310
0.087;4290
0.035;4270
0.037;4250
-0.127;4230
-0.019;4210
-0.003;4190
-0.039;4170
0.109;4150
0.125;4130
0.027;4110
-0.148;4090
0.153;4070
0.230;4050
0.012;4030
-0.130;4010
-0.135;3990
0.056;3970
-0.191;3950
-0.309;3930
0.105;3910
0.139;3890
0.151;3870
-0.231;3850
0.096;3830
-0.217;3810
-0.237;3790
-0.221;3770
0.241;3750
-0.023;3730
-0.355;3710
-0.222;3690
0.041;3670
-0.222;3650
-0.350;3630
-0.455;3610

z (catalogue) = 0.75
